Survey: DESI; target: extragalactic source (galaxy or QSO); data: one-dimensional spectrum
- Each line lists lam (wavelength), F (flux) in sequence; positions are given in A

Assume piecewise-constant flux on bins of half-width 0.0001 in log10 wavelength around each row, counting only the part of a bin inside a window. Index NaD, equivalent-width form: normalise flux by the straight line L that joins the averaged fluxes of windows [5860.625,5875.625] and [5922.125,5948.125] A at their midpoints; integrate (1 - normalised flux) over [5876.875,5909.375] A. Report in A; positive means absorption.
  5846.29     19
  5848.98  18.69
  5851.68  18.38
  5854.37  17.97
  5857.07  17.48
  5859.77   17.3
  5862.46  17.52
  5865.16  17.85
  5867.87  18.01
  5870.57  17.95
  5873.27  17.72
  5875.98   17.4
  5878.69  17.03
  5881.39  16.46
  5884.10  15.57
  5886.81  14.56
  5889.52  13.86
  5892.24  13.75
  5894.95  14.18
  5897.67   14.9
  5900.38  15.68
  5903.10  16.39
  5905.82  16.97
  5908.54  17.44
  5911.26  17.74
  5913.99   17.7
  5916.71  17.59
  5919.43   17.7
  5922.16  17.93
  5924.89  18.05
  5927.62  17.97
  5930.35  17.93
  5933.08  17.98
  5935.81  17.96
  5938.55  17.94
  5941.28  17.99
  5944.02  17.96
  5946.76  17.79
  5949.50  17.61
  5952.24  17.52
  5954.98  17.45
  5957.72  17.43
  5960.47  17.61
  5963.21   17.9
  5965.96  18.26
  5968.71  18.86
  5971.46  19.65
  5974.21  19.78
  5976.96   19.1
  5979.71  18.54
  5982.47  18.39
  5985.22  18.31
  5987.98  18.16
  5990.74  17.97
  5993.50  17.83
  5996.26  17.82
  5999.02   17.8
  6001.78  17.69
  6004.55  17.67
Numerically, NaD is 4.1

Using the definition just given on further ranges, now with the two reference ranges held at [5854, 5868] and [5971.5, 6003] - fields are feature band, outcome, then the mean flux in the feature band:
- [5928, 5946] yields 0.1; 18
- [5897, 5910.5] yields 1.1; 16.4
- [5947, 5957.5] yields 0.4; 17.6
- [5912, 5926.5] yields 0.1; 17.8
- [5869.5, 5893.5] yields 2.3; 16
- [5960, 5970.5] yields 0.0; 18.3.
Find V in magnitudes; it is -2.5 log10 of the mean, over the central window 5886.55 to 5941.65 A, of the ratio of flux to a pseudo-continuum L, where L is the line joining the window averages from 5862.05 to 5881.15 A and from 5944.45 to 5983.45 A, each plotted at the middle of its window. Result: 0.07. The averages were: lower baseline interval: 17.6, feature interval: 16.8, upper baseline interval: 18.3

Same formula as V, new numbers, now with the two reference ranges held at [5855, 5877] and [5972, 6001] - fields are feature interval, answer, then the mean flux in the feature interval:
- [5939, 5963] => 0.03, 17.7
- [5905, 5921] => 0.02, 17.5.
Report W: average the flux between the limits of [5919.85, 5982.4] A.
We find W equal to 18.1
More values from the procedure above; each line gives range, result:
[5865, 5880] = 17.6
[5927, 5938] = 18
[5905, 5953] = 17.8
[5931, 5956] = 17.8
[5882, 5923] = 16.1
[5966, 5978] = 19.2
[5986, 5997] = 18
